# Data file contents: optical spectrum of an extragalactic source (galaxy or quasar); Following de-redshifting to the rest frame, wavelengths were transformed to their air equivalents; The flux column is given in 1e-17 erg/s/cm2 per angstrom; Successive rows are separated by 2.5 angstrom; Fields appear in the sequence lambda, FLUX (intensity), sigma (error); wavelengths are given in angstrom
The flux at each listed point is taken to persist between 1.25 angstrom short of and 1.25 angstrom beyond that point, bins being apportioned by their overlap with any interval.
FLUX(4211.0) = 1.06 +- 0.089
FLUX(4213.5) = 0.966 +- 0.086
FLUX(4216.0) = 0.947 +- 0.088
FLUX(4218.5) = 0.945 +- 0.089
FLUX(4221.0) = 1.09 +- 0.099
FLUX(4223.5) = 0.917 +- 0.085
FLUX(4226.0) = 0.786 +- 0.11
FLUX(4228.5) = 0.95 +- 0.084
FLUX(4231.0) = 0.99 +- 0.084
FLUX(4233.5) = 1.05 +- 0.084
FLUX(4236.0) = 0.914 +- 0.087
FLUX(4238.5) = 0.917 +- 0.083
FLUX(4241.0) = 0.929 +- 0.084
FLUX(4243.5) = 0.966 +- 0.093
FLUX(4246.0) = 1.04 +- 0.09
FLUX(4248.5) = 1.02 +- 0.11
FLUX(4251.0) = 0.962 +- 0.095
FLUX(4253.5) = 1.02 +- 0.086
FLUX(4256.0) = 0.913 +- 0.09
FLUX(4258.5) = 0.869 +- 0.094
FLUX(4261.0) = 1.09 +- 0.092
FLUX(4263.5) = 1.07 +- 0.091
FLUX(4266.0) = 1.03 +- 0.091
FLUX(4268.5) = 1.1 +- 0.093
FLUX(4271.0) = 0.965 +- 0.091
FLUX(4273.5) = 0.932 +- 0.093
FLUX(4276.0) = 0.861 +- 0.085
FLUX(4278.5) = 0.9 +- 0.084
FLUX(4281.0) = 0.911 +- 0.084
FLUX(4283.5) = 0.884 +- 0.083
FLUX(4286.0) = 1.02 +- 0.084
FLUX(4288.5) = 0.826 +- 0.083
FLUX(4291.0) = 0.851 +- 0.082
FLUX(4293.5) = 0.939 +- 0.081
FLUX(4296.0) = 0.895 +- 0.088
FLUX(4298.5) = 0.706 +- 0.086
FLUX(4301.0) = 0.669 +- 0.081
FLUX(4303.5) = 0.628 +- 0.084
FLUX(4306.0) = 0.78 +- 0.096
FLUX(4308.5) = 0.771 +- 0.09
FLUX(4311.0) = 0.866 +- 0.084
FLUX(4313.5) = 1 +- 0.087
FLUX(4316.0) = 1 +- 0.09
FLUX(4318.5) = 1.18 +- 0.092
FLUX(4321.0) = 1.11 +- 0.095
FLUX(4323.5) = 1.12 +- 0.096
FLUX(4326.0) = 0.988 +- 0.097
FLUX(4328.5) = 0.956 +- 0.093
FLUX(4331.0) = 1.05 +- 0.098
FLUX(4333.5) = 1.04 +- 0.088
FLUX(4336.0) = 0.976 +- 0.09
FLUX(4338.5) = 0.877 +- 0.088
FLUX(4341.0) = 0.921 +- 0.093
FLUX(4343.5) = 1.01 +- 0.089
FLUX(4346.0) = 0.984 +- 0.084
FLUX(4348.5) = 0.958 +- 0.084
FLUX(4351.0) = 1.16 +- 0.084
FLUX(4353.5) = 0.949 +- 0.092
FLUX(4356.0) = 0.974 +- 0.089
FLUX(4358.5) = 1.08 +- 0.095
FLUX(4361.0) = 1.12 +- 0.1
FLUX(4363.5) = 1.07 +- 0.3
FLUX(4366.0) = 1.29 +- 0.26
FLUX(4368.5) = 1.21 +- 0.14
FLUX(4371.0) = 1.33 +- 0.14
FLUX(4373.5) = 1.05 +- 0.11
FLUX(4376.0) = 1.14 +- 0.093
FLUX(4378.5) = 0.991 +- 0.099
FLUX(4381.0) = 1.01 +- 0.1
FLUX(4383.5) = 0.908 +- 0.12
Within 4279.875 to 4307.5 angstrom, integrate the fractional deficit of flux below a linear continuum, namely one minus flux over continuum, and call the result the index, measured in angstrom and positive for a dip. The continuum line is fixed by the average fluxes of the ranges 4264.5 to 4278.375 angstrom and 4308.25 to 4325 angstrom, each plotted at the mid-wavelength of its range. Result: 4.67 angstrom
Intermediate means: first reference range 0.973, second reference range 1.02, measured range 0.827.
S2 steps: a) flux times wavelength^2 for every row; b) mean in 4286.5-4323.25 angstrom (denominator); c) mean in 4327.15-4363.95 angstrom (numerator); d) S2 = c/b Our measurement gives 1.16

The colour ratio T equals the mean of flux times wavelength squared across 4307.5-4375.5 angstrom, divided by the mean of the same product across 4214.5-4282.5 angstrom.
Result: 1.13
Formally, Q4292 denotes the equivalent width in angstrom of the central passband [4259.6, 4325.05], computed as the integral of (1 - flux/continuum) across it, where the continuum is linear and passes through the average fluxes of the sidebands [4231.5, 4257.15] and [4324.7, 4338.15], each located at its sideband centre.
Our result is 3.8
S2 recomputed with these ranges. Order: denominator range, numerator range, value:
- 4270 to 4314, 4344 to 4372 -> 1.33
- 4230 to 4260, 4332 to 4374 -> 1.15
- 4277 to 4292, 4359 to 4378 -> 1.34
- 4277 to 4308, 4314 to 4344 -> 1.24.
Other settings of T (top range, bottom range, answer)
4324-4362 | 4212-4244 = 1.11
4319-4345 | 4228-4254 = 1.08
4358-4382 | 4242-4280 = 1.21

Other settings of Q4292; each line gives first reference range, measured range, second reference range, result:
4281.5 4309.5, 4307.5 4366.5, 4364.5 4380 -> -0.8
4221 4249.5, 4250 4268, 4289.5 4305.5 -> -2.2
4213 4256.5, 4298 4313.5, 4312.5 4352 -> 3.8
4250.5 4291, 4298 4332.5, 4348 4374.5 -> 3.8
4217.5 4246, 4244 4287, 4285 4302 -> -3.9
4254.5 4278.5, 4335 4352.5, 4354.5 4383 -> 1.5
